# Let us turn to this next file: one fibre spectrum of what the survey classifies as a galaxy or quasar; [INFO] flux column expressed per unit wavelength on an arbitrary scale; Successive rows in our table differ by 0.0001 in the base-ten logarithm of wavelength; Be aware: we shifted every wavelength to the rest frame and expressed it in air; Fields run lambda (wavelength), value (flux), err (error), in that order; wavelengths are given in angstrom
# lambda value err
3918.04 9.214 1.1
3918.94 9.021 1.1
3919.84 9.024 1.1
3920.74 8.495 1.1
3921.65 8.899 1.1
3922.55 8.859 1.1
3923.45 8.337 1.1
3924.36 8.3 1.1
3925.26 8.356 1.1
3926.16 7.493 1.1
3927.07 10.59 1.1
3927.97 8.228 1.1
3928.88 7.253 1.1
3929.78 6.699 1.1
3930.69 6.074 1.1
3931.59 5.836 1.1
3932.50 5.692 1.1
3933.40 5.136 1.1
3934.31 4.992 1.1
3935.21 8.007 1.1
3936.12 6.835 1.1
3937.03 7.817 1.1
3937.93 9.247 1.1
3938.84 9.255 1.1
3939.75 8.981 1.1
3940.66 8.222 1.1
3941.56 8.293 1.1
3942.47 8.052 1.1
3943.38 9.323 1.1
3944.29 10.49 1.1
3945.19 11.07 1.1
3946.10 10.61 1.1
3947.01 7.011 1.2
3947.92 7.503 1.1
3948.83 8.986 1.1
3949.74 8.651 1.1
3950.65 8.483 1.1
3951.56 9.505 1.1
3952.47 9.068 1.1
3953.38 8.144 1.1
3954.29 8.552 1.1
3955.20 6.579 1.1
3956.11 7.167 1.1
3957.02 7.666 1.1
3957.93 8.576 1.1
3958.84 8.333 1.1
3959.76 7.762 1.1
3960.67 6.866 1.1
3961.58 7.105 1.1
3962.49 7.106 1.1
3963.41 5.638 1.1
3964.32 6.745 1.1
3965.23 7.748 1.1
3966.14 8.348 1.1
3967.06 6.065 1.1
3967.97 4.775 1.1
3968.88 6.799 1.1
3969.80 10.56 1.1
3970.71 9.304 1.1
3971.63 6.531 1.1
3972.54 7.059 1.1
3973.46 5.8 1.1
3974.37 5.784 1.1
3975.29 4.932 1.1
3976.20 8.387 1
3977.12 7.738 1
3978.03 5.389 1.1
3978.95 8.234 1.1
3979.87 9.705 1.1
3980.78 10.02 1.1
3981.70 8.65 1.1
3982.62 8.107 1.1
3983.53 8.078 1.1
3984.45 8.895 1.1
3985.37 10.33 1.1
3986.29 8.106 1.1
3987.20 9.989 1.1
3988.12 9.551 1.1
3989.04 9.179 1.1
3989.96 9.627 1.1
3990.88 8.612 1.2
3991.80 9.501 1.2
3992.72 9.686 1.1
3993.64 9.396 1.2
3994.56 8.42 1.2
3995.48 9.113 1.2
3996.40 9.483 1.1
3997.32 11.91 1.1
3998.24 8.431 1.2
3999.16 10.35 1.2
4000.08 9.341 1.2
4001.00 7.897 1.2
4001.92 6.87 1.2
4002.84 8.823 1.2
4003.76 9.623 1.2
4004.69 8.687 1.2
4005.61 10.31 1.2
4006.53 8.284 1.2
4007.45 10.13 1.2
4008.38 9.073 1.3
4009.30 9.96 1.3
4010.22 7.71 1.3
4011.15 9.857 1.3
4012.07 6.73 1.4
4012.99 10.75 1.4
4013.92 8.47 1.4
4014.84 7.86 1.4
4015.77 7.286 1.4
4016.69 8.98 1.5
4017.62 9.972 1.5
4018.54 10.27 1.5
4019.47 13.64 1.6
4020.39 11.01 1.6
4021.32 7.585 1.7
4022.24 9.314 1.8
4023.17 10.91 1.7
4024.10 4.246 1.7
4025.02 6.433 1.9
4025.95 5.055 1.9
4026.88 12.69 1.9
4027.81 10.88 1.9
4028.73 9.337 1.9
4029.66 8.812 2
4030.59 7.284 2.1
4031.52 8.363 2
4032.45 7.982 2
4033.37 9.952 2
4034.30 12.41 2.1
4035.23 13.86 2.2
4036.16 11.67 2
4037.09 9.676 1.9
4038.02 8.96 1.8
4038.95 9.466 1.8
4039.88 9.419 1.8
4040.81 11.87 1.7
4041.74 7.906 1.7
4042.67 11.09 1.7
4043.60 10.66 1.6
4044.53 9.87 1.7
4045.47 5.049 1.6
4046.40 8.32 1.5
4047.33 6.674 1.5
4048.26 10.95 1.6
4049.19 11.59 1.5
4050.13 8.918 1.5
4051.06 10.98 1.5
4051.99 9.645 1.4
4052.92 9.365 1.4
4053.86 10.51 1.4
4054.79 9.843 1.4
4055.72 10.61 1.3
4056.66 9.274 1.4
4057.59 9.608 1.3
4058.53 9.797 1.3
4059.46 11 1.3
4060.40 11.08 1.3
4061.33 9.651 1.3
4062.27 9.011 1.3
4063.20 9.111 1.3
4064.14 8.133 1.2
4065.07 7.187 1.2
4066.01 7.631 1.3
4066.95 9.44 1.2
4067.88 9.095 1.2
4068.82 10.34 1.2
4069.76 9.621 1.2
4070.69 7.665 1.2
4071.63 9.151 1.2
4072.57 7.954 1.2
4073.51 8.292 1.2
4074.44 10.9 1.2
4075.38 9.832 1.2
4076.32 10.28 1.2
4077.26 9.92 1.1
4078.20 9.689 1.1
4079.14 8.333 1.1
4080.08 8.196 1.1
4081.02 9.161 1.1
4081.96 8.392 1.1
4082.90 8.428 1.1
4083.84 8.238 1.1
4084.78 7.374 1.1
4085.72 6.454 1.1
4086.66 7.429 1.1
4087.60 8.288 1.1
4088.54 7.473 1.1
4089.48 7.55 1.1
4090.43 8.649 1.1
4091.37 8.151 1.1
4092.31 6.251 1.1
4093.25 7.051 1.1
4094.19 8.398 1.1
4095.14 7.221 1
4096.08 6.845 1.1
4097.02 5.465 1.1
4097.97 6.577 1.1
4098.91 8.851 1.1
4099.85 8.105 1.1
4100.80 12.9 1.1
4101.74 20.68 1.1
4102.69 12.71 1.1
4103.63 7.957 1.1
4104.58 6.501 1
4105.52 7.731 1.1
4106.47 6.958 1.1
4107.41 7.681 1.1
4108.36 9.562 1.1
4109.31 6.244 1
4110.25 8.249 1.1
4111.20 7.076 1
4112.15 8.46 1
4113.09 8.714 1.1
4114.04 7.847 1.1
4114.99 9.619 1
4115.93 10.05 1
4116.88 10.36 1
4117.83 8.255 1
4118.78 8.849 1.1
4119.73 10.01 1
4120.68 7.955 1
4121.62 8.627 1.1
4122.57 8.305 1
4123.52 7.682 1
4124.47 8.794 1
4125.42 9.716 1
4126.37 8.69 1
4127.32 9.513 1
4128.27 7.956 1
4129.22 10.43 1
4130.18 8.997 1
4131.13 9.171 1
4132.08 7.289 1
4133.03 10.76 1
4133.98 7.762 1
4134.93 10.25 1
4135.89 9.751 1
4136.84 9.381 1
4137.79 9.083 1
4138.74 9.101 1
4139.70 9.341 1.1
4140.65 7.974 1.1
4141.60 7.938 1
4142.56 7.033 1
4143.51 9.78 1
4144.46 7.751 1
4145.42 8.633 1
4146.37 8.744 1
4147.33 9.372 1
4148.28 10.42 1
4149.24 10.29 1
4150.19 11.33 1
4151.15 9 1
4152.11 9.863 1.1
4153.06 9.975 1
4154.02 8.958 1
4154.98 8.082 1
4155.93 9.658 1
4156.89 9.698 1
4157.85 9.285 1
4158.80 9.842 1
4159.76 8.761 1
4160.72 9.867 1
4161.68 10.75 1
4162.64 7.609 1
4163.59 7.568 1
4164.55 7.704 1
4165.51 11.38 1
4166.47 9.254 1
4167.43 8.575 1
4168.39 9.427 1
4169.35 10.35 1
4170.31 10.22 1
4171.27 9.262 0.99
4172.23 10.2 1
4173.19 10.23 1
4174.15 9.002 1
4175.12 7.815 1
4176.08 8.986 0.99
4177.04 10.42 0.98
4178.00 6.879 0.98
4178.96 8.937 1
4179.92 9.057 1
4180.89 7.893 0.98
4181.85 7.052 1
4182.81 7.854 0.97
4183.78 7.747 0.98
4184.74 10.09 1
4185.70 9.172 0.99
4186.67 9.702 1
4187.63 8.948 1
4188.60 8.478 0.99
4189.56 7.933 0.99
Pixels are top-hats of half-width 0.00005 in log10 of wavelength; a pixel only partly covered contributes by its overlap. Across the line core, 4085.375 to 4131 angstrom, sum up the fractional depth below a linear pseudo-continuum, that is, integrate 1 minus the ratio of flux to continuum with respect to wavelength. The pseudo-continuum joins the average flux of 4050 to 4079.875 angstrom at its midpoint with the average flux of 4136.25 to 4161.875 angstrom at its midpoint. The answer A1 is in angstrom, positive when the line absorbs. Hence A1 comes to 3.6 angstrom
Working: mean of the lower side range 9.43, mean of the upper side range 9.24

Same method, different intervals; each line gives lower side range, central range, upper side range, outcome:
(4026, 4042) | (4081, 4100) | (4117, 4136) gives 3.5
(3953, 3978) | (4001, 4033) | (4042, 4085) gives -2.4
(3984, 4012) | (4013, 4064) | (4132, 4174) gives -1.7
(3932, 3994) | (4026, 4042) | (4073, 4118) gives -3.0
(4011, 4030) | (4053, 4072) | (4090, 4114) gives -1.3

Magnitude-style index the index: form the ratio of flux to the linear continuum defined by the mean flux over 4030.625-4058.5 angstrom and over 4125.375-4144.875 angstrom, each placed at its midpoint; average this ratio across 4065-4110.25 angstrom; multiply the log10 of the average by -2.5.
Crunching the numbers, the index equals 0.092 mag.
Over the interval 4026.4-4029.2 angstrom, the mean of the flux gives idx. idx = 10.9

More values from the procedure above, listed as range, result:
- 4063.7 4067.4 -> 8.09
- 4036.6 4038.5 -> 9.35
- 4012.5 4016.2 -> 8.58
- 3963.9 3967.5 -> 7.24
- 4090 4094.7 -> 7.69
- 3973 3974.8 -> 5.8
